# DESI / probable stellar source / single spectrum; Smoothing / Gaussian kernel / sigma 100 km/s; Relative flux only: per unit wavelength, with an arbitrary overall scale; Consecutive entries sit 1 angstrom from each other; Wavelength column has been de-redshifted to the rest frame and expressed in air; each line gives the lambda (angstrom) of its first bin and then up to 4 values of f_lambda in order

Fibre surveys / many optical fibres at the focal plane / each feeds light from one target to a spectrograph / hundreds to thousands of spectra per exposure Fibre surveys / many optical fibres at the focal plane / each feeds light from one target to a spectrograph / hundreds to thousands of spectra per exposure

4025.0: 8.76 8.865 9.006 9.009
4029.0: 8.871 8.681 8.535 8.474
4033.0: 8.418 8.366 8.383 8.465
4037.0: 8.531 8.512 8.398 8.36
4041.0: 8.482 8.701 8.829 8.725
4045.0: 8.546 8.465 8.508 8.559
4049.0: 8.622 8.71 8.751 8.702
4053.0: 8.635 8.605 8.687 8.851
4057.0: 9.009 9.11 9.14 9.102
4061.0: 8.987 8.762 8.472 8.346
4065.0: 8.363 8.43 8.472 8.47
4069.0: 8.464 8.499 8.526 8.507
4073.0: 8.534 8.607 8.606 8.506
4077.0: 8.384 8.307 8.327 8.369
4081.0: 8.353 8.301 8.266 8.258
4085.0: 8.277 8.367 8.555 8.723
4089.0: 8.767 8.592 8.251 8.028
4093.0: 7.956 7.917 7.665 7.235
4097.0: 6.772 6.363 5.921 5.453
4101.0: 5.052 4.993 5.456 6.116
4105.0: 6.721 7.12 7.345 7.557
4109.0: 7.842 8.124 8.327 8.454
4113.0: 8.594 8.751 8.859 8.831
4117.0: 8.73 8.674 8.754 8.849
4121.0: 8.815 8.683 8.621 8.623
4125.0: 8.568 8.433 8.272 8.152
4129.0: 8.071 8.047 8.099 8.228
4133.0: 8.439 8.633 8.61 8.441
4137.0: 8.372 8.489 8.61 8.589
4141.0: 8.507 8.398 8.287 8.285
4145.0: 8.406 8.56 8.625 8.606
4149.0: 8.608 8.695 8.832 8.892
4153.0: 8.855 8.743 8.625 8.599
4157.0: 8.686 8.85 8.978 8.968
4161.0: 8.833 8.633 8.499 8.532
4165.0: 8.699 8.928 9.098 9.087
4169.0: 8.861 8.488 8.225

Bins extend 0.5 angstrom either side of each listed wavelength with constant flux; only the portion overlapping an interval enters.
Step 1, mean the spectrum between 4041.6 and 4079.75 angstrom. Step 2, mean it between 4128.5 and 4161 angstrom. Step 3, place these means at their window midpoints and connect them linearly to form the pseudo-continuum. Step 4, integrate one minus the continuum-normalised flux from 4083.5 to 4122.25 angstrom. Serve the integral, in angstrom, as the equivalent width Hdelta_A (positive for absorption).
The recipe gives 3.87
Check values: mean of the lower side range 8.63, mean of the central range 7.73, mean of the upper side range 8.56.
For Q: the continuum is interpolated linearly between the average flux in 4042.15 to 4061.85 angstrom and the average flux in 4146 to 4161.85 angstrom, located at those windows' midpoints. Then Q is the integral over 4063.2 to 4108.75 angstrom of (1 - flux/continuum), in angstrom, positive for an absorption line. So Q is 5.1 angstrom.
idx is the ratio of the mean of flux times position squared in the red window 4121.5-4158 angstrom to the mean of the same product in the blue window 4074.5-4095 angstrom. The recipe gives 1.05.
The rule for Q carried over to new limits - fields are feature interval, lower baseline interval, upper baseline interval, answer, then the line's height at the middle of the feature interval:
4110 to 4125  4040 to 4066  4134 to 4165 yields -0.03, 8.65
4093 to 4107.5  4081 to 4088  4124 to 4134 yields 3.22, 8.34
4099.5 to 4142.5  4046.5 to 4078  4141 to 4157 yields 3.02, 8.61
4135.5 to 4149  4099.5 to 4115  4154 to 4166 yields -0.49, 8.19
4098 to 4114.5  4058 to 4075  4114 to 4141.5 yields 3.06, 8.56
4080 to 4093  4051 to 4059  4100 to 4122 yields -0.31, 8.18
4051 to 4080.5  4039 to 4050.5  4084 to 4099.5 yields -1.30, 8.25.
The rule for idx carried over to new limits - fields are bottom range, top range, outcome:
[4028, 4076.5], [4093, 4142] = 0.94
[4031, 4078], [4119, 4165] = 1.04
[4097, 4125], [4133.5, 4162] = 1.15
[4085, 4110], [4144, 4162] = 1.24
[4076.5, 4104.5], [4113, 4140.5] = 1.15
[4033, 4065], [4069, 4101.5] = 0.94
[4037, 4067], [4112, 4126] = 1.04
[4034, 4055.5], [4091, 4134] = 0.94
